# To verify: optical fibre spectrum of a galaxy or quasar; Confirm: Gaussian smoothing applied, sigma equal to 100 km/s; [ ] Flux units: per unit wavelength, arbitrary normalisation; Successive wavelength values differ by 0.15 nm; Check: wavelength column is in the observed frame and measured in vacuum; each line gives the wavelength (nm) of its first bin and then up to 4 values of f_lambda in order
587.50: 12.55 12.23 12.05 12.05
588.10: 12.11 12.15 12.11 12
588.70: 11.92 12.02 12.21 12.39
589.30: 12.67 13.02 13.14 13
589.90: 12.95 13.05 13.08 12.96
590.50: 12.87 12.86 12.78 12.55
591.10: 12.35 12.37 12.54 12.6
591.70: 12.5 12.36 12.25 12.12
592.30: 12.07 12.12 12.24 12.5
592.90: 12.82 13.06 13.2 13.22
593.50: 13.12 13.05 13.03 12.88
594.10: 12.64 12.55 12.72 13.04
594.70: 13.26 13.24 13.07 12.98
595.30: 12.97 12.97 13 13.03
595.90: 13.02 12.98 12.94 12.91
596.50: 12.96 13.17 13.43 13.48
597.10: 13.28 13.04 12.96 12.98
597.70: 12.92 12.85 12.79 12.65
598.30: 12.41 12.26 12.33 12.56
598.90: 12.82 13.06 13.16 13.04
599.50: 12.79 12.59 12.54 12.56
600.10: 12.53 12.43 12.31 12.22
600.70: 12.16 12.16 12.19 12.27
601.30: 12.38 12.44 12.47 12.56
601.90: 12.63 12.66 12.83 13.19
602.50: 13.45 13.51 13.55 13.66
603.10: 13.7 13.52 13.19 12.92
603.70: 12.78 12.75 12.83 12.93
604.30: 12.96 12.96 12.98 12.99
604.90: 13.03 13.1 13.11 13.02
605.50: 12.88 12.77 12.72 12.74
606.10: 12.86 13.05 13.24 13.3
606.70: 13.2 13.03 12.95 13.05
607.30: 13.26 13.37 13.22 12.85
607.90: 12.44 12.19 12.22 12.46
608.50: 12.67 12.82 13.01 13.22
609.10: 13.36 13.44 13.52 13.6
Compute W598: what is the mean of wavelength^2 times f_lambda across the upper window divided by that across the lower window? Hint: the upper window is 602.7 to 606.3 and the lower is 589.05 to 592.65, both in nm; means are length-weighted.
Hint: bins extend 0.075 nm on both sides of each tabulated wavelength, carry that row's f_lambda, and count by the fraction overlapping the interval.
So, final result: 1.1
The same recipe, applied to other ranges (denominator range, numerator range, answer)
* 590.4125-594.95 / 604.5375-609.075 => 1.07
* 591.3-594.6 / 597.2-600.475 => 1.02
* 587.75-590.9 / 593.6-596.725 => 1.05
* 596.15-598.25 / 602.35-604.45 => 1.04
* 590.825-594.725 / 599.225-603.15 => 1.03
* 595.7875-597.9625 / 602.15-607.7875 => 1.03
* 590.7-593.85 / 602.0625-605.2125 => 1.08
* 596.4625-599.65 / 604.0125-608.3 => 1.03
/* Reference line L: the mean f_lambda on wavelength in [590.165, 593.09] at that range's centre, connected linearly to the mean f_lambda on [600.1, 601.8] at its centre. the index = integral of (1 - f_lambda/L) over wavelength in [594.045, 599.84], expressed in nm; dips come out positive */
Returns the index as -0.23 nm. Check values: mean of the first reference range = 12.5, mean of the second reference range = 12.3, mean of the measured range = 12.9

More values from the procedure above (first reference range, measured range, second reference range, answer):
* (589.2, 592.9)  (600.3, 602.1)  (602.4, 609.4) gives 0.07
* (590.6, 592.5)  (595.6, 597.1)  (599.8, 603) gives -0.07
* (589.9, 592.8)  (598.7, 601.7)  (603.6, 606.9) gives 0.07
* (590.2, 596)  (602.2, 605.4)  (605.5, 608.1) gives -0.06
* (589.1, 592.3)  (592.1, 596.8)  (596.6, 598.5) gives -0.02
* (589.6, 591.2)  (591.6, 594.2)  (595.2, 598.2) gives 0.05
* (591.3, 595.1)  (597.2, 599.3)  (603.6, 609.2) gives 0.01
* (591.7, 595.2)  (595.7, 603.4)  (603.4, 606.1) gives 0.01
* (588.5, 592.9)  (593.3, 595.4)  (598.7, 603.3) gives -0.06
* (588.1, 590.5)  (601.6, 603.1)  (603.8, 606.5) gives -0.03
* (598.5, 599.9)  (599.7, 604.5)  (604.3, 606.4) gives 0.02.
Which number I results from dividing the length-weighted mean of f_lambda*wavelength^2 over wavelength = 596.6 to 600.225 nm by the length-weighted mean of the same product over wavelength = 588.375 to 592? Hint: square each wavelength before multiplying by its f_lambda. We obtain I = 1.0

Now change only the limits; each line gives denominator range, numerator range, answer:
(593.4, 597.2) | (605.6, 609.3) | 1.03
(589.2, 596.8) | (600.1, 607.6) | 1.04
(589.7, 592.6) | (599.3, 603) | 1.04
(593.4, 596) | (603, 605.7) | 1.04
